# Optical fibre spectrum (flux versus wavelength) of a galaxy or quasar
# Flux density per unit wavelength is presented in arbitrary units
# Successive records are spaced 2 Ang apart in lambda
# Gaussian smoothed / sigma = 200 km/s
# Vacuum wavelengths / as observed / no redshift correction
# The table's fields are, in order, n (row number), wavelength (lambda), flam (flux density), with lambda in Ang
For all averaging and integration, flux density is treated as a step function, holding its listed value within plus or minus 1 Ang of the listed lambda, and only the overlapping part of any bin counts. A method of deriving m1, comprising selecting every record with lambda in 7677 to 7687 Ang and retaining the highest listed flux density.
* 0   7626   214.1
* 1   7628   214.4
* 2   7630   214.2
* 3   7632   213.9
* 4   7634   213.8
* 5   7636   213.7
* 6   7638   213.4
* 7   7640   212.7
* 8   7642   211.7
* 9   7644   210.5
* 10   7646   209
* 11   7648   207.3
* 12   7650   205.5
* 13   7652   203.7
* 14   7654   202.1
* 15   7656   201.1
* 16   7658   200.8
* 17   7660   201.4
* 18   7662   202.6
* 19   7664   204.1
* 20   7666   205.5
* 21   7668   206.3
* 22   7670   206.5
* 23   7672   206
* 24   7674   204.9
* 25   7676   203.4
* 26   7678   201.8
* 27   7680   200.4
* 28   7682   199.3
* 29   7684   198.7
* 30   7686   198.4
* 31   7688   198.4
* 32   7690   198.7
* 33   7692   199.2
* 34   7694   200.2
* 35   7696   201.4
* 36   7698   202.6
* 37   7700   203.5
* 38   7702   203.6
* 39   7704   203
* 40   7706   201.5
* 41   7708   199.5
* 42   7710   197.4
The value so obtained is 201.8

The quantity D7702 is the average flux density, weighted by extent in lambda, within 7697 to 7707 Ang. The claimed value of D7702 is 203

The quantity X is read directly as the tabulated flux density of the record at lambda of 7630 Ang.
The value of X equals 214.2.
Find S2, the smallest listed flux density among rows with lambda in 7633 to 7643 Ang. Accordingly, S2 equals 211.7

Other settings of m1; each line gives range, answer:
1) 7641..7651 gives 211.7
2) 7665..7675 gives 206.5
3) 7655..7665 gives 204.1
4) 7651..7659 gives 203.7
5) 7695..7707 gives 203.6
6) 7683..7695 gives 200.2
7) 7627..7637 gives 214.4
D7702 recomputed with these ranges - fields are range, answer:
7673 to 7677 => 204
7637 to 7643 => 213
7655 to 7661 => 201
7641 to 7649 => 210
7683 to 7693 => 199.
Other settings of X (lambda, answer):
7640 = 212.7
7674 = 204.9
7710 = 197.4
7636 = 213.7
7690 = 198.7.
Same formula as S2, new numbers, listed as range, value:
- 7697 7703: 202.6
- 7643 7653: 203.7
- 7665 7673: 205.5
